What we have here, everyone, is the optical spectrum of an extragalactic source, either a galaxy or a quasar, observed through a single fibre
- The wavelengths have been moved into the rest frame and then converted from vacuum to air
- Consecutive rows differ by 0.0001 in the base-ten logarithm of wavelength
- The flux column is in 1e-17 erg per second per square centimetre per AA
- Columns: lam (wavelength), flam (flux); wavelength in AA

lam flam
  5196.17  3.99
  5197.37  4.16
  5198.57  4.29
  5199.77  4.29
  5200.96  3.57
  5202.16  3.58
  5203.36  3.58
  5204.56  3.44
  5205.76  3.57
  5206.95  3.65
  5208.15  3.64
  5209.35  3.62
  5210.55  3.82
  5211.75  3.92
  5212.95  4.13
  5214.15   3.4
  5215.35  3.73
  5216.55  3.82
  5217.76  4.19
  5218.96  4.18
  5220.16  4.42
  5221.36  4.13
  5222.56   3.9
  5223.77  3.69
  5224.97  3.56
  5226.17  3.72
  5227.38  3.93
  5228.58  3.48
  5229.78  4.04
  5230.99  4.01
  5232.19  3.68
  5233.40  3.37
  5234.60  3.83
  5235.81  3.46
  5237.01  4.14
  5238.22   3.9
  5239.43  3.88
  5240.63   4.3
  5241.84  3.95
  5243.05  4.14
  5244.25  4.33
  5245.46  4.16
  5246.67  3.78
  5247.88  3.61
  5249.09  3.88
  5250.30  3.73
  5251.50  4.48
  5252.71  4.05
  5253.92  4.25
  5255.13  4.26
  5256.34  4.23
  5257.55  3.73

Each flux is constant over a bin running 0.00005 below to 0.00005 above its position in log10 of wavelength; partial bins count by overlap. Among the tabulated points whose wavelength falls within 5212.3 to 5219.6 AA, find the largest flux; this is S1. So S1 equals 4.19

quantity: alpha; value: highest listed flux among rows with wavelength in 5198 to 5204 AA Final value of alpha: 4.29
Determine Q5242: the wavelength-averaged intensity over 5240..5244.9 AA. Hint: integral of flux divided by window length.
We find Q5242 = 4.18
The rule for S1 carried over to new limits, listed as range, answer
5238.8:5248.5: 4.33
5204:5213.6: 4.13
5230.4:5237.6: 4.14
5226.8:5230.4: 4.04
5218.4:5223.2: 4.42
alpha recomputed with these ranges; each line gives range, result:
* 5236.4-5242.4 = 4.3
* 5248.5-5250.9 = 3.88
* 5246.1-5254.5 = 4.48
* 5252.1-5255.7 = 4.26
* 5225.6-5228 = 3.93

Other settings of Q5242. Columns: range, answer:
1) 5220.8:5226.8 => 3.79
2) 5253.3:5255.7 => 4.25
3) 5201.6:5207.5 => 3.57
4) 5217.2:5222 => 4.23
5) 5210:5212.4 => 3.88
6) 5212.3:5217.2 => 3.77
